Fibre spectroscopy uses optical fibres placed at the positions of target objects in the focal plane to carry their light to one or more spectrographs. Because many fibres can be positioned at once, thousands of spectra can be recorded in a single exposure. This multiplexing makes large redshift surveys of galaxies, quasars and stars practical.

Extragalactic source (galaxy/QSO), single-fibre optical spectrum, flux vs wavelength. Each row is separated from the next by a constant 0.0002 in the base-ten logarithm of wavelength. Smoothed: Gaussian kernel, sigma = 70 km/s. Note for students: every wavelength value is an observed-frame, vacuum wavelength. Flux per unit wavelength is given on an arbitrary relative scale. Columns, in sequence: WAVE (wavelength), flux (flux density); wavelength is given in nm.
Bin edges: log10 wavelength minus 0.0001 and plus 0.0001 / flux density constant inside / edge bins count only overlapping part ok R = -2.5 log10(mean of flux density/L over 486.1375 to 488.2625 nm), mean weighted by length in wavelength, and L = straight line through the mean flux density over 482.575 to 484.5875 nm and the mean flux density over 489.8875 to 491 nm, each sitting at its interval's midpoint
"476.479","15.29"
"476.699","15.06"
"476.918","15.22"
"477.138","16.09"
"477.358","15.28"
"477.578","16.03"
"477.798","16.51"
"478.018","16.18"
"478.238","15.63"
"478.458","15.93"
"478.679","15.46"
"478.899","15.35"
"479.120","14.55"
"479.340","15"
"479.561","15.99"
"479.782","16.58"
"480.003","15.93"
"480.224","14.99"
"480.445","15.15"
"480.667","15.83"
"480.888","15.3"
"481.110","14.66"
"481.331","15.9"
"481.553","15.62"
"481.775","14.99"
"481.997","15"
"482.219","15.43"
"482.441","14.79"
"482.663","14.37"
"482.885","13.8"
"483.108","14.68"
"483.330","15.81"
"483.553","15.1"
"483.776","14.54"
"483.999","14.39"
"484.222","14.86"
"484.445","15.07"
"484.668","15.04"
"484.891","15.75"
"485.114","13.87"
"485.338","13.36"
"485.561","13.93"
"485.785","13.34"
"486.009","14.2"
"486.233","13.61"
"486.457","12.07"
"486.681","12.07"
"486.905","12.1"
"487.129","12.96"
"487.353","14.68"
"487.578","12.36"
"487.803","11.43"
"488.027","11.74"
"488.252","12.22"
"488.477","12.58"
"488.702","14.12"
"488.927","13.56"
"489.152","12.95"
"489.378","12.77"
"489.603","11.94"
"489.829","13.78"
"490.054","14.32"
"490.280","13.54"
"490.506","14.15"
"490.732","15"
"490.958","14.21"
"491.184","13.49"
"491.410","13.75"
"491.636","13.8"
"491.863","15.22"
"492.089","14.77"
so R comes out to 0.16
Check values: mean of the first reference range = 14.7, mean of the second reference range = 14.2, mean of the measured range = 12.5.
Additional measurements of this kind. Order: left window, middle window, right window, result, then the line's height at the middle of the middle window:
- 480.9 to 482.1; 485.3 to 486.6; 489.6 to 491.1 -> 0.09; 14.6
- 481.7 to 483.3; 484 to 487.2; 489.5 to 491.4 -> 0.05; 14.4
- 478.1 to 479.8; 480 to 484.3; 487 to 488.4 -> -0.04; 14.4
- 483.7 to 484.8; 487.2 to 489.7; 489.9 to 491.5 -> 0.13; 14.3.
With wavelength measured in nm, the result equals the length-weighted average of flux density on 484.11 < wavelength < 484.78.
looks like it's 15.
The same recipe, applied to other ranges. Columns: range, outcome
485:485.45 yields 13.6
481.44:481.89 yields 15.3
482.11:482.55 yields 15.1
